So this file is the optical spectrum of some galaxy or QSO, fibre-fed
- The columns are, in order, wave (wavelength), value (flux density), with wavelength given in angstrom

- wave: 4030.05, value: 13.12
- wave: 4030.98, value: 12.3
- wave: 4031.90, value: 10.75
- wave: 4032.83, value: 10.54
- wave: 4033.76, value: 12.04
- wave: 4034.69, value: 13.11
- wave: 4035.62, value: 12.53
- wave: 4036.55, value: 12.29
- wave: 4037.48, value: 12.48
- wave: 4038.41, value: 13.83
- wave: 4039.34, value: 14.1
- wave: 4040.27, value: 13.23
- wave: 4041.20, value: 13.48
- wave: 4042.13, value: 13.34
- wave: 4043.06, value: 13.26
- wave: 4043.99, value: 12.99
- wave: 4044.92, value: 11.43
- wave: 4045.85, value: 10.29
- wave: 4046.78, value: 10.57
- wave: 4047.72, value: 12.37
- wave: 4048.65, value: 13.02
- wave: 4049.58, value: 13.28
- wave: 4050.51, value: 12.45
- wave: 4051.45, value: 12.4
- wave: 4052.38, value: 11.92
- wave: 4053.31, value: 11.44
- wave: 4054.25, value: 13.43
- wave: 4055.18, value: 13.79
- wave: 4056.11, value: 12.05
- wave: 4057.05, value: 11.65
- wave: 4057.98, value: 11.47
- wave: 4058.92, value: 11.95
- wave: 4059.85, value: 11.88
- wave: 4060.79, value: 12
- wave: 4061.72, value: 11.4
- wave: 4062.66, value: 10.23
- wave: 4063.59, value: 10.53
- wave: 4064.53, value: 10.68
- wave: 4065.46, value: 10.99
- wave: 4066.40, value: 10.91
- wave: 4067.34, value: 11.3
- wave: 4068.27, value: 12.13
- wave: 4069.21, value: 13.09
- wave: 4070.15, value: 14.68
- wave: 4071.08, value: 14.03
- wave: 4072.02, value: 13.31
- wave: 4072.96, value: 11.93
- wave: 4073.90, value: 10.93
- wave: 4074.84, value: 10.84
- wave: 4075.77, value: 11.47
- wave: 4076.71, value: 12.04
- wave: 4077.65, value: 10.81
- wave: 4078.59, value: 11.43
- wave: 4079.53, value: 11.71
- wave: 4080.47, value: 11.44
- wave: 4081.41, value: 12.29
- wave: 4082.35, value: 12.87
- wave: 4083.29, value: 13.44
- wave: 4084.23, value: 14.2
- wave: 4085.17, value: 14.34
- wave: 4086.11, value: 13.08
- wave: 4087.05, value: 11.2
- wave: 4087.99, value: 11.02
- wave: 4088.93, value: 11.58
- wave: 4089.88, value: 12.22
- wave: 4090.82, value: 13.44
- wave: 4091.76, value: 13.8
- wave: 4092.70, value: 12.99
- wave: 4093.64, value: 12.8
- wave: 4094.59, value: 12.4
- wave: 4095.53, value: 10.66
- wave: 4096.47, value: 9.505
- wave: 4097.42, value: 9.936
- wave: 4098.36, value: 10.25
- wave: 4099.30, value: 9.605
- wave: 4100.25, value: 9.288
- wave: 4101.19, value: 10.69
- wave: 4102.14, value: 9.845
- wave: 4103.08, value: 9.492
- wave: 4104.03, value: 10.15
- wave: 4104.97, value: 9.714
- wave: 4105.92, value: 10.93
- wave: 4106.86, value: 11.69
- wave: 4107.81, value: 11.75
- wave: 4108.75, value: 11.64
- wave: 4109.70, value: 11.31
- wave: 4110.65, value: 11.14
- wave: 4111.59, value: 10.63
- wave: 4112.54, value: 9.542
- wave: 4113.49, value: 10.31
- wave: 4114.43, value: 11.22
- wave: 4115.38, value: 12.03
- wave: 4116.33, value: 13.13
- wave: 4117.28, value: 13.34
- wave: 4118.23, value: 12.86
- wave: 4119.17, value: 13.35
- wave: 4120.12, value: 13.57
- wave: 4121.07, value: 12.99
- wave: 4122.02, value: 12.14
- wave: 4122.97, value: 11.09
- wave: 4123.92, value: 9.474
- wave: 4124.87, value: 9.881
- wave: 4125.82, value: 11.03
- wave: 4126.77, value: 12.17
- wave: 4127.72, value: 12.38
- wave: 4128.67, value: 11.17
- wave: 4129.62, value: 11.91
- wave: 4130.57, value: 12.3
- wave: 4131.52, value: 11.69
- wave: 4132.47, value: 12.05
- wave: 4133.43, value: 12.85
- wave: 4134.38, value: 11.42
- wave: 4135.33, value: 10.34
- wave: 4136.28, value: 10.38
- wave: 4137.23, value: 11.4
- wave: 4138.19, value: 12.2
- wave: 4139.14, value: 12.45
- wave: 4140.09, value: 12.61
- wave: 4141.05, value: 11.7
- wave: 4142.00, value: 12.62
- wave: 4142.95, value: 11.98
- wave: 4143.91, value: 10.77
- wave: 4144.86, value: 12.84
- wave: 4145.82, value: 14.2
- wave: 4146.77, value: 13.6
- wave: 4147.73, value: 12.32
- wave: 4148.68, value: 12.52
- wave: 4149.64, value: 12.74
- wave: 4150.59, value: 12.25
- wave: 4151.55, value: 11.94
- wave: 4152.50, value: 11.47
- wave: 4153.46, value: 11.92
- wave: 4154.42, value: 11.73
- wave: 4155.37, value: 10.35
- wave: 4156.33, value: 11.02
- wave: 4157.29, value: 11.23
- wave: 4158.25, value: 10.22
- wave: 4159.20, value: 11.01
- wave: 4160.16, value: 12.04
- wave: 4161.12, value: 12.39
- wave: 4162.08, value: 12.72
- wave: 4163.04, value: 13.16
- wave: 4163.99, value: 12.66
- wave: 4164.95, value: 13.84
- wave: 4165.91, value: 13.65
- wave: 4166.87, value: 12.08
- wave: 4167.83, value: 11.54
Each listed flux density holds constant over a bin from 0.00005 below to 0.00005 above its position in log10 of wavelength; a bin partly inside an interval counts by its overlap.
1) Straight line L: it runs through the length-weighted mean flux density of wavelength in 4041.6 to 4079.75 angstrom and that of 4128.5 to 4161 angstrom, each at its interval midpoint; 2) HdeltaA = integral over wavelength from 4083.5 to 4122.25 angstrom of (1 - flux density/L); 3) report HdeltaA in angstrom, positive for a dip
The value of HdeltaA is 1.0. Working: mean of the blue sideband 12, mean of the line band 11.6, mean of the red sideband 11.9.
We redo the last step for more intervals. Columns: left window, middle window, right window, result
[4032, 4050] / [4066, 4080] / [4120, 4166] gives 0.31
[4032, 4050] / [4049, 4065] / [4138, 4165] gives 0.67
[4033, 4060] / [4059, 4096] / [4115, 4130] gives 0.56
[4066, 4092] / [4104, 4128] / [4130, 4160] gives 1.07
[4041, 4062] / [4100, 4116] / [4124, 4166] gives 1.79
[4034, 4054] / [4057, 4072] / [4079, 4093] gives 0.88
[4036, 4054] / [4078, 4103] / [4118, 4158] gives 1.04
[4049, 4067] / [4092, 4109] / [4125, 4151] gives 1.66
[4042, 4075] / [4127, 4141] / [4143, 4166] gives 0.39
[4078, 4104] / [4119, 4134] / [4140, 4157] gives 0.12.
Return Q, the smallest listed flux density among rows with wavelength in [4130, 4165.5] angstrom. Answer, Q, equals 10.22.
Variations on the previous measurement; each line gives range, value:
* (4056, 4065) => 10.23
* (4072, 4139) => 9.288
